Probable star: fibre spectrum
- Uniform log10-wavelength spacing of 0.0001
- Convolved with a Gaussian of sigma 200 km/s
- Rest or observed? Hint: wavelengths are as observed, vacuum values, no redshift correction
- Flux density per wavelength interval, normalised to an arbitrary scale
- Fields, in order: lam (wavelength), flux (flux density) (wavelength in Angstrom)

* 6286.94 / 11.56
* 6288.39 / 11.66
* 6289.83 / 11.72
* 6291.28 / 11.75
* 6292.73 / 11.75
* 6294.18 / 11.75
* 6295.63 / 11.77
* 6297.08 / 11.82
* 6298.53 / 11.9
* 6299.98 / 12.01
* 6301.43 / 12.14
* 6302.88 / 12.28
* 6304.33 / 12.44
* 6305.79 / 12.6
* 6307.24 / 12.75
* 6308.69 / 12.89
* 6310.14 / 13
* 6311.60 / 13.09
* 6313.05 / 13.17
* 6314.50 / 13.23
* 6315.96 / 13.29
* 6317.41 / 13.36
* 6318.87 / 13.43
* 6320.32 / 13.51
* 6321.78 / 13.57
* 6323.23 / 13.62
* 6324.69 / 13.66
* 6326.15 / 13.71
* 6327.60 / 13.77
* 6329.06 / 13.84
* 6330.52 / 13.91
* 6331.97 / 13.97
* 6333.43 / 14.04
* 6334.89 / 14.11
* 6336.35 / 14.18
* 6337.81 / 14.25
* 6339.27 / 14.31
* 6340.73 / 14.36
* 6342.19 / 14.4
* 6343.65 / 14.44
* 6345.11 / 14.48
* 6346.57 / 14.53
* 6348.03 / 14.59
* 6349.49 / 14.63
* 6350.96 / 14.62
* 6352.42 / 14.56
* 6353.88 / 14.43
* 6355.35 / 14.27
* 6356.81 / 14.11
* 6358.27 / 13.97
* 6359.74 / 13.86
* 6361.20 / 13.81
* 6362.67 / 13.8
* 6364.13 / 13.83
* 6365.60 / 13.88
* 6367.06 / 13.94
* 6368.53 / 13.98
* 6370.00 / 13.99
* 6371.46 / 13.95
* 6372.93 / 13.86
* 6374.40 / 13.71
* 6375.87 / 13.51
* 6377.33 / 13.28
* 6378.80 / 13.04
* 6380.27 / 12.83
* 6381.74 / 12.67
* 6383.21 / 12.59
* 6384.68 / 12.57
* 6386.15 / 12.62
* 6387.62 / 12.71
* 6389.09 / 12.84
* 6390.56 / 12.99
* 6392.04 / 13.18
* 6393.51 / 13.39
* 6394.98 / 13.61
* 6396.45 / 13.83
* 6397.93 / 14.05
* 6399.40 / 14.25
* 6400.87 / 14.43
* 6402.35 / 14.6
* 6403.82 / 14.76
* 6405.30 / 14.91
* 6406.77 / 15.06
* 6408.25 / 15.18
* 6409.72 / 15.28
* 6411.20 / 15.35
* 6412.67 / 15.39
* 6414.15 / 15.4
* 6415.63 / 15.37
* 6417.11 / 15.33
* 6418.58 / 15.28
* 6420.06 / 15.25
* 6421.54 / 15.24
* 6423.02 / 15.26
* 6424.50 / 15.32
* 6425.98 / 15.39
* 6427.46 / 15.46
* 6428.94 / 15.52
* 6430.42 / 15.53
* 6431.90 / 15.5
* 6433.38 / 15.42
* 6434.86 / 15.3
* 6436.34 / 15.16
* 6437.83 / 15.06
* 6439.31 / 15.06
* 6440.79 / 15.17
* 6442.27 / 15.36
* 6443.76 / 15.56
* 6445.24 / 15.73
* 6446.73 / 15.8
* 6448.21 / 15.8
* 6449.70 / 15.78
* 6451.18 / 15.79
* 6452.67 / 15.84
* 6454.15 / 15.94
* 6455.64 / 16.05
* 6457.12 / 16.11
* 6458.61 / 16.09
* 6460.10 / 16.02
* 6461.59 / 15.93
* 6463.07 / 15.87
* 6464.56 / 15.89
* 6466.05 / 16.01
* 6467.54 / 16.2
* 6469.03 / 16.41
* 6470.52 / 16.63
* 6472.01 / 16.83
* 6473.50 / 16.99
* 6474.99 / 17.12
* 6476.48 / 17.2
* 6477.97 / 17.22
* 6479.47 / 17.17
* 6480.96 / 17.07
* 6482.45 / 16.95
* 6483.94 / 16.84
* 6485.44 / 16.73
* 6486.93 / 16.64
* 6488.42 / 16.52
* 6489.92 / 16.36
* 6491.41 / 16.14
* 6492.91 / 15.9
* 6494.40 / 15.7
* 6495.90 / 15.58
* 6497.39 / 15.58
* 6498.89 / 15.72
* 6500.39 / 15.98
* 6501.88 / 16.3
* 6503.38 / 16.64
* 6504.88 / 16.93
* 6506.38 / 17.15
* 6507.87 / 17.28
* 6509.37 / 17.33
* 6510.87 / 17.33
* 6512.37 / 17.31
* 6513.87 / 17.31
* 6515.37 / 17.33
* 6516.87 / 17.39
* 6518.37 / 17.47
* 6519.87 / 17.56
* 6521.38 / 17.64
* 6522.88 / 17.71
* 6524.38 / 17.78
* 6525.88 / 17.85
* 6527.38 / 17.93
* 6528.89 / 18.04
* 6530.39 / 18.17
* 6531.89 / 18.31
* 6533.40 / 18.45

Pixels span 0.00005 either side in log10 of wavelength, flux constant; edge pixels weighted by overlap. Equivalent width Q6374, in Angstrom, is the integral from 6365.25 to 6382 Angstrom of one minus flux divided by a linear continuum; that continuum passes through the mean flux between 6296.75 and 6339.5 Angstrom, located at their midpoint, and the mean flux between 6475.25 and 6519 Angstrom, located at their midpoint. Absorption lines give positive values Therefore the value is 0.9 Angstrom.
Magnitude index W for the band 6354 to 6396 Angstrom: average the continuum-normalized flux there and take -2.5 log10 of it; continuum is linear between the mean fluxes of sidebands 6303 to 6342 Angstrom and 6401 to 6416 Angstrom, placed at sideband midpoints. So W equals 0.08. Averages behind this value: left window 13.5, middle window 13.5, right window 15.1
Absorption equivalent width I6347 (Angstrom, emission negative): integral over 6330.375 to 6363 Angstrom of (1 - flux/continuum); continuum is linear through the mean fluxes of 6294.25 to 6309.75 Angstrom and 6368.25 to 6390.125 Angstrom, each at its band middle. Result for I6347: -3.7 Angstrom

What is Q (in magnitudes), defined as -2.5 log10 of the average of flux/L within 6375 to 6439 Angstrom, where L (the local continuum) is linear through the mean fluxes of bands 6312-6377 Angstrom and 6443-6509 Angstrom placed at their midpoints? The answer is 0.05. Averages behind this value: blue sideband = 14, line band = 14.4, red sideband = 16.3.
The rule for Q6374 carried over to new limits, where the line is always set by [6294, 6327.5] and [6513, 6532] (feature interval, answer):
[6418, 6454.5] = 0.65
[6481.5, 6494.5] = 0.35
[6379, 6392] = 1.61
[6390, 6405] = 0.91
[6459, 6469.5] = 0.22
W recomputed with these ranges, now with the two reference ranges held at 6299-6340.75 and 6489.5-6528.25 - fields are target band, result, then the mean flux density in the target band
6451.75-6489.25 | -0.02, 16.5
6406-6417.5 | -0.01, 15.3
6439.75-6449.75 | 0.01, 15.6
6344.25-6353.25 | -0.05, 14.6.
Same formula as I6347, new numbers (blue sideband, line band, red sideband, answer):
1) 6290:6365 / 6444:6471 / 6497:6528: 0.11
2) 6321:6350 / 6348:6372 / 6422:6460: 0.55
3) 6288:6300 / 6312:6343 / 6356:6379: -2.64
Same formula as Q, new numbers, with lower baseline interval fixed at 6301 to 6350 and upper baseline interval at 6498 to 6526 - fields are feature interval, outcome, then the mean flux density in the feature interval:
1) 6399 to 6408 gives 0.03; 14.7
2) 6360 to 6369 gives 0.04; 13.9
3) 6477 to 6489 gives -0.02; 16.9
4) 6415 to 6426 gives 0.01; 15.3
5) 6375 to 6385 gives 0.13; 13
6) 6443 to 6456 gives 0.01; 15.8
